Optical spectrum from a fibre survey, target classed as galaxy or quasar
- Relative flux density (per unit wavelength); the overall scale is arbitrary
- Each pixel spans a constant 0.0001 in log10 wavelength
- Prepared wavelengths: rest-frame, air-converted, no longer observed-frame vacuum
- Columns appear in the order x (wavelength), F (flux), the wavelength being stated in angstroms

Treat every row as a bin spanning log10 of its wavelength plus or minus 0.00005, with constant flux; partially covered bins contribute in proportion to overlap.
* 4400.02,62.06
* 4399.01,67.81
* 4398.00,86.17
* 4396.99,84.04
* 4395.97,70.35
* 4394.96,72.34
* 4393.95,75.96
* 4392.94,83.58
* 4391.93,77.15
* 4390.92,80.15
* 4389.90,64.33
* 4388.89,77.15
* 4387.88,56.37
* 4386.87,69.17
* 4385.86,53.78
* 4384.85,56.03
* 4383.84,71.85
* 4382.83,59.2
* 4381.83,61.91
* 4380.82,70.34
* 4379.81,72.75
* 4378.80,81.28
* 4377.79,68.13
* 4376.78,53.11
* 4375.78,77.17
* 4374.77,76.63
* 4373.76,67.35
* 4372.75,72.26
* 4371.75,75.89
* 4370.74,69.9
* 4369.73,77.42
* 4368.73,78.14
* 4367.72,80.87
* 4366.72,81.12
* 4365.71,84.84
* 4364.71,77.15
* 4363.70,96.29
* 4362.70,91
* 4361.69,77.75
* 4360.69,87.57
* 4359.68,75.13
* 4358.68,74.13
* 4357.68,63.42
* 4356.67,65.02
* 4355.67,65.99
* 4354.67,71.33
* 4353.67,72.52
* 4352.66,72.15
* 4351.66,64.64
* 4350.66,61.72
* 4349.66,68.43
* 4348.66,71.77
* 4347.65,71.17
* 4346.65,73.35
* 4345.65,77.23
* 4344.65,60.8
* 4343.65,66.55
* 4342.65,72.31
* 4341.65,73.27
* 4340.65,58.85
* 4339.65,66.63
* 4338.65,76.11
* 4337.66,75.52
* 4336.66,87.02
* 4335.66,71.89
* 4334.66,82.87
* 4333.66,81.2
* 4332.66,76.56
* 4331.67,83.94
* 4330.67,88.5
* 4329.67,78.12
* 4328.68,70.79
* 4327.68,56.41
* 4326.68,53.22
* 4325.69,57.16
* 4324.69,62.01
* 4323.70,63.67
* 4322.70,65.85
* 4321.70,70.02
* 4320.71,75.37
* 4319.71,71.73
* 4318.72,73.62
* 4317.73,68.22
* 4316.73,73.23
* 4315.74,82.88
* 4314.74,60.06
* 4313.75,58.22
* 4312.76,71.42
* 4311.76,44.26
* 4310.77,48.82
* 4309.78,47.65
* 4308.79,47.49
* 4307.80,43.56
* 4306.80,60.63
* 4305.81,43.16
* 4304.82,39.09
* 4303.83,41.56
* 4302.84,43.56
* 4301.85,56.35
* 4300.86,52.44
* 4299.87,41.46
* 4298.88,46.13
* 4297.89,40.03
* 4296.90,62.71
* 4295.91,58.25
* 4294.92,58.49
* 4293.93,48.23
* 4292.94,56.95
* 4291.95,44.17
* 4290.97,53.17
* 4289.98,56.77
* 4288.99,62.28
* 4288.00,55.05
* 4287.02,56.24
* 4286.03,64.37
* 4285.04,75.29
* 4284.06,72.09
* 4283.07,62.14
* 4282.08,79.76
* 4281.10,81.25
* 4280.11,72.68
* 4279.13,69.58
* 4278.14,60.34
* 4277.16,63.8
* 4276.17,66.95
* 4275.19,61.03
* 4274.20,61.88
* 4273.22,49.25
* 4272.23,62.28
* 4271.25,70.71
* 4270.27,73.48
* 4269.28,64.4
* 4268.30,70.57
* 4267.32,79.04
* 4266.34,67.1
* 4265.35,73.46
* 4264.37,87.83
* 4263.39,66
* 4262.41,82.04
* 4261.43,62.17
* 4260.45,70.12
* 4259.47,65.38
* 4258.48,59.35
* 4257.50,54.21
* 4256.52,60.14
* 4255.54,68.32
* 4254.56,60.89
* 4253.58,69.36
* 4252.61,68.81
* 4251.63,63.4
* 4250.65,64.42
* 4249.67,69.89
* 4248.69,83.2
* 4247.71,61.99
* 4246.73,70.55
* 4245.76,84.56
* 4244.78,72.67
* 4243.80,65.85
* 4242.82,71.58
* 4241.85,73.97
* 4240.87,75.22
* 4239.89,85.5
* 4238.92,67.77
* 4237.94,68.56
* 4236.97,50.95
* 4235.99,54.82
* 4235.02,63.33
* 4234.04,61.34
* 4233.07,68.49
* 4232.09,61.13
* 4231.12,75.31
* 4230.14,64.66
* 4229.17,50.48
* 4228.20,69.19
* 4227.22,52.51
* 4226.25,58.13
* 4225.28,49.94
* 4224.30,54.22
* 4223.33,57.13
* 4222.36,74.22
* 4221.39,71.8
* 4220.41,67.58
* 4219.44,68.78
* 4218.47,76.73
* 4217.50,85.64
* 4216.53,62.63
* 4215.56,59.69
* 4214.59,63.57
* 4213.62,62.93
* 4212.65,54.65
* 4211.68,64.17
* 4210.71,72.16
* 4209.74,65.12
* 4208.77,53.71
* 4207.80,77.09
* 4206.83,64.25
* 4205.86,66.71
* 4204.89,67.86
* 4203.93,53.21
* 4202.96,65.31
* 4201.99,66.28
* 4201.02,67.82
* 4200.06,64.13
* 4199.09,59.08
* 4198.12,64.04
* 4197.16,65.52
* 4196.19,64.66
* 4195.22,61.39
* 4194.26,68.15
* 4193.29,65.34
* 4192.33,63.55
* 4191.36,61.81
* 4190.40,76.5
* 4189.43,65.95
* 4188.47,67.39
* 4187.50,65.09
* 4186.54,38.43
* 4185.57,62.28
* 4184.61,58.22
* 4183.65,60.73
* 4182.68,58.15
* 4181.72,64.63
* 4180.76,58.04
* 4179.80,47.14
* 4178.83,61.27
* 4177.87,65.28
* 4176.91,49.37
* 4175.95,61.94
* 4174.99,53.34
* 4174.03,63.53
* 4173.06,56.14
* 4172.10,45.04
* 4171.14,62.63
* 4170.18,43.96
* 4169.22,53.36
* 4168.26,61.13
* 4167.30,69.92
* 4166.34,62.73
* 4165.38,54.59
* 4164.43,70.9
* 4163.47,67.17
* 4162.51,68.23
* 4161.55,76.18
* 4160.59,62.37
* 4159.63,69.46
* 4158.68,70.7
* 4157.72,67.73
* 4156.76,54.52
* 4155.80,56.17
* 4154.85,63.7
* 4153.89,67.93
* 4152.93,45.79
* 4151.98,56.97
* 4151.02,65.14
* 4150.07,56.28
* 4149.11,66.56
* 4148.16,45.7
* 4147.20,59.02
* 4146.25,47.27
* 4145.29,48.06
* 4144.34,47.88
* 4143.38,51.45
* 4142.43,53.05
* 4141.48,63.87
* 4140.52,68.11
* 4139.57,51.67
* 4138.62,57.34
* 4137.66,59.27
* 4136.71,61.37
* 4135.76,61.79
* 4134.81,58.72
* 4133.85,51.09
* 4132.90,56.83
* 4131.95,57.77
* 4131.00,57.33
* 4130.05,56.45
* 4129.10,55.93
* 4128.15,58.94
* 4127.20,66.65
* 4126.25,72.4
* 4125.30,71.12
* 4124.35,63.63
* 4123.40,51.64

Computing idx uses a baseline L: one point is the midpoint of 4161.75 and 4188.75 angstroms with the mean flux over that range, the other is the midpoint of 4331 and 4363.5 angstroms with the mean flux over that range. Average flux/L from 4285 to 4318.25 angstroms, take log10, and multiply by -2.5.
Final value 0.27 mag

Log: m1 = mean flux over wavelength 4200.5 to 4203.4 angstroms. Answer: 66.5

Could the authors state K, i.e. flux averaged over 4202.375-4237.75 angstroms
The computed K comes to 63.6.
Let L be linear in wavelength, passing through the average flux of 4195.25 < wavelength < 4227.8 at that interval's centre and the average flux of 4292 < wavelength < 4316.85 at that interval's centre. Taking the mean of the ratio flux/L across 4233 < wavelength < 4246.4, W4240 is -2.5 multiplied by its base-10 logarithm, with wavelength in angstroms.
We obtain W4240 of -0.14 mag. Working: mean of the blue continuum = 64.2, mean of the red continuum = 52.6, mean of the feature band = 69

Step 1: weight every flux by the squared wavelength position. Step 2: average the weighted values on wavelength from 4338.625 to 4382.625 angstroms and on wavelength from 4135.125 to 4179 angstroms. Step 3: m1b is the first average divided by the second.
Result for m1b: 1.35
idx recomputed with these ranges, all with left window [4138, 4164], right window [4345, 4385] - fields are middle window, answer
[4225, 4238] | 0.07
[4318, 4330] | 0.06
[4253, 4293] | 0.02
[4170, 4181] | 0.10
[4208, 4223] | -0.06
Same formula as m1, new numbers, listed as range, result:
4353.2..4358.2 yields 67.7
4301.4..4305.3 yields 45.1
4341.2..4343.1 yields 72.8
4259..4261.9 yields 66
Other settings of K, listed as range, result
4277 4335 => 61.6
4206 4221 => 66.6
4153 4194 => 61.1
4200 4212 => 65.3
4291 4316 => 51.6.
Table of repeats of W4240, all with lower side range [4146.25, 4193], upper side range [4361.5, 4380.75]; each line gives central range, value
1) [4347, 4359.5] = 0.10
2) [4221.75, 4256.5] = 0.00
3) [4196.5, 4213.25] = -0.02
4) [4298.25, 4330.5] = 0.22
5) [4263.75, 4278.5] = 0.02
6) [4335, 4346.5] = 0.04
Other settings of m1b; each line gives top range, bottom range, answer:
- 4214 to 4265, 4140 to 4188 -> 1.18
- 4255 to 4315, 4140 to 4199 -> 1.06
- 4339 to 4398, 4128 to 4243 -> 1.27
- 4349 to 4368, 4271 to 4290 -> 1.19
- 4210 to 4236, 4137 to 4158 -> 1.17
